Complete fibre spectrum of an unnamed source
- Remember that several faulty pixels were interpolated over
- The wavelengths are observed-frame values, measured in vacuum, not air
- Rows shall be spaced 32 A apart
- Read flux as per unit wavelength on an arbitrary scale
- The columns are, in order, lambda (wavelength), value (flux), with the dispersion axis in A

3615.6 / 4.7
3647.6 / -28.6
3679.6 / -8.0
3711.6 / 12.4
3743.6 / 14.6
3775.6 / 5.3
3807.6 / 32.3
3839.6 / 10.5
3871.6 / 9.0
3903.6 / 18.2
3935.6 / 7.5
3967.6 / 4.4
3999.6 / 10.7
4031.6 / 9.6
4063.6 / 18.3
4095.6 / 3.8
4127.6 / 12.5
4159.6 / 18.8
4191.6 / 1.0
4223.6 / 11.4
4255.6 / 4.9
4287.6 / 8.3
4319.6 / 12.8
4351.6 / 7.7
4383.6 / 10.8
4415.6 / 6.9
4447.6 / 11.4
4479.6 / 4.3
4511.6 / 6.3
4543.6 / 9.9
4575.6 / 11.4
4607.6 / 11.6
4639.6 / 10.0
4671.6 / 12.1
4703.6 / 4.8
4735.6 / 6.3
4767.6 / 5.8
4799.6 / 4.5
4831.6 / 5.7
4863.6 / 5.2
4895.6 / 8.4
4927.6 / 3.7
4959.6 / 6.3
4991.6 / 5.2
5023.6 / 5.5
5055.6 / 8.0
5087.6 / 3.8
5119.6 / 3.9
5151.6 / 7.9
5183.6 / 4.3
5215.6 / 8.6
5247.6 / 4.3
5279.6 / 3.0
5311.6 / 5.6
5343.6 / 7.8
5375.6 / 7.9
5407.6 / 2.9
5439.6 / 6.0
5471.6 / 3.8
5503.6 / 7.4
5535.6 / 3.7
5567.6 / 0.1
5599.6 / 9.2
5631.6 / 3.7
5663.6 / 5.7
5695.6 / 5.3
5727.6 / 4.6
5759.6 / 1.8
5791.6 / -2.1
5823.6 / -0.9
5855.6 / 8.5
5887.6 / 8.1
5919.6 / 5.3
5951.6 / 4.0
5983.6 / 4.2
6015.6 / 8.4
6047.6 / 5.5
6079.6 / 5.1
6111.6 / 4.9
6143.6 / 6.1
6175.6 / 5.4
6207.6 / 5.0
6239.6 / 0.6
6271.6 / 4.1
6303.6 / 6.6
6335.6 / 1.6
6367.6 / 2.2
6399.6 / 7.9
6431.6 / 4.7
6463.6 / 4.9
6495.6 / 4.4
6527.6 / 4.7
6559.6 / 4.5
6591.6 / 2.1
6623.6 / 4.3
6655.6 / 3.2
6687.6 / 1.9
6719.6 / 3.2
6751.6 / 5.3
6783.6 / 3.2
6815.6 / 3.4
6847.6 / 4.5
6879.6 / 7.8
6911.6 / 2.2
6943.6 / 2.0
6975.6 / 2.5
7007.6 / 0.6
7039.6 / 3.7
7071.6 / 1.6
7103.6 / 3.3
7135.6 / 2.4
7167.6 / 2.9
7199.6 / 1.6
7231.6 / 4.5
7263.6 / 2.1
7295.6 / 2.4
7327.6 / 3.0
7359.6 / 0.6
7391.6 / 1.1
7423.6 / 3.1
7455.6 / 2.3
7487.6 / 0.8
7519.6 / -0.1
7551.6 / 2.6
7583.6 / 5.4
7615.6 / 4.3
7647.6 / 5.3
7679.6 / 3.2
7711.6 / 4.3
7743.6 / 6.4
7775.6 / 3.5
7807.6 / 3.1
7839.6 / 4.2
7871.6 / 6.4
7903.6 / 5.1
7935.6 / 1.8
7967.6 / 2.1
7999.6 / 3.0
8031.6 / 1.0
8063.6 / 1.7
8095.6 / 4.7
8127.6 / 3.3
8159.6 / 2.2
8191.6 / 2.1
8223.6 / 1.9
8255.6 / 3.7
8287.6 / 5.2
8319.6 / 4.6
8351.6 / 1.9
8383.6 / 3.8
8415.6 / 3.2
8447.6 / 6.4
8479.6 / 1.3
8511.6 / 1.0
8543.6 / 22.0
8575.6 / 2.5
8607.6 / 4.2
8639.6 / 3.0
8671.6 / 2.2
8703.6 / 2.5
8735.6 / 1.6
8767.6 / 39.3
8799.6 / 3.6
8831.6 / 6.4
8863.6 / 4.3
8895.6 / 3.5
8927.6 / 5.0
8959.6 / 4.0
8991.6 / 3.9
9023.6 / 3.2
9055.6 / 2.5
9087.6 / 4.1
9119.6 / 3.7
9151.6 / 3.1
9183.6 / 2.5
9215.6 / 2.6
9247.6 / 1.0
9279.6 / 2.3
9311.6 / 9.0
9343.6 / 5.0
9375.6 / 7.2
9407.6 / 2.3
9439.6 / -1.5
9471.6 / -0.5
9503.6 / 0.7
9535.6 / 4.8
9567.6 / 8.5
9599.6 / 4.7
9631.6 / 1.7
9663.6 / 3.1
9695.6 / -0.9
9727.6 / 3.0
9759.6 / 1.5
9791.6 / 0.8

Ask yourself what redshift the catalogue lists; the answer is 1.29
